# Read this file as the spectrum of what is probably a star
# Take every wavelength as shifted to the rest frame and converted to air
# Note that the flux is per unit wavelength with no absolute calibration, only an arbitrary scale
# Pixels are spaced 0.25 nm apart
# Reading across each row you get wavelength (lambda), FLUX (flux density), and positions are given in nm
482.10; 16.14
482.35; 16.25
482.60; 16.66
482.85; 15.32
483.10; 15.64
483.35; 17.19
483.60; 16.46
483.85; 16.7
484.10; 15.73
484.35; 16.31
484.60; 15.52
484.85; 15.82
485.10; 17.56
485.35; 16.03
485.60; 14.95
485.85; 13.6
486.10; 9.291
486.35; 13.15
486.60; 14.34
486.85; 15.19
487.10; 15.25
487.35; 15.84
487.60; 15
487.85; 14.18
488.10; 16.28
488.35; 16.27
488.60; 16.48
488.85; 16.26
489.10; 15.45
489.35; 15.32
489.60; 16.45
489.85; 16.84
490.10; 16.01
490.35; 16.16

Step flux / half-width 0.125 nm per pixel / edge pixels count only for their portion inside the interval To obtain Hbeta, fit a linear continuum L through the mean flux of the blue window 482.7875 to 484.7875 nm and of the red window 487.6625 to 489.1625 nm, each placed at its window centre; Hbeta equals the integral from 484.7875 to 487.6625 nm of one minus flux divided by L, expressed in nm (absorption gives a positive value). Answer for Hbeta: 0.24 nm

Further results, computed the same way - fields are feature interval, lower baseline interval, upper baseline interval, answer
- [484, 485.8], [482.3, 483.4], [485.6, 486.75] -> -0.224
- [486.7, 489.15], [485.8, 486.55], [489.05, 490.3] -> -0.273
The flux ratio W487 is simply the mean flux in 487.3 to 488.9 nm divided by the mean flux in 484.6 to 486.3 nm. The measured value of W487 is 1.08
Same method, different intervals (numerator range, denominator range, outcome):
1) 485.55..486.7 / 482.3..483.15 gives 0.81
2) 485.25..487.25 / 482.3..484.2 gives 0.86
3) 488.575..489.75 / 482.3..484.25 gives 0.98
